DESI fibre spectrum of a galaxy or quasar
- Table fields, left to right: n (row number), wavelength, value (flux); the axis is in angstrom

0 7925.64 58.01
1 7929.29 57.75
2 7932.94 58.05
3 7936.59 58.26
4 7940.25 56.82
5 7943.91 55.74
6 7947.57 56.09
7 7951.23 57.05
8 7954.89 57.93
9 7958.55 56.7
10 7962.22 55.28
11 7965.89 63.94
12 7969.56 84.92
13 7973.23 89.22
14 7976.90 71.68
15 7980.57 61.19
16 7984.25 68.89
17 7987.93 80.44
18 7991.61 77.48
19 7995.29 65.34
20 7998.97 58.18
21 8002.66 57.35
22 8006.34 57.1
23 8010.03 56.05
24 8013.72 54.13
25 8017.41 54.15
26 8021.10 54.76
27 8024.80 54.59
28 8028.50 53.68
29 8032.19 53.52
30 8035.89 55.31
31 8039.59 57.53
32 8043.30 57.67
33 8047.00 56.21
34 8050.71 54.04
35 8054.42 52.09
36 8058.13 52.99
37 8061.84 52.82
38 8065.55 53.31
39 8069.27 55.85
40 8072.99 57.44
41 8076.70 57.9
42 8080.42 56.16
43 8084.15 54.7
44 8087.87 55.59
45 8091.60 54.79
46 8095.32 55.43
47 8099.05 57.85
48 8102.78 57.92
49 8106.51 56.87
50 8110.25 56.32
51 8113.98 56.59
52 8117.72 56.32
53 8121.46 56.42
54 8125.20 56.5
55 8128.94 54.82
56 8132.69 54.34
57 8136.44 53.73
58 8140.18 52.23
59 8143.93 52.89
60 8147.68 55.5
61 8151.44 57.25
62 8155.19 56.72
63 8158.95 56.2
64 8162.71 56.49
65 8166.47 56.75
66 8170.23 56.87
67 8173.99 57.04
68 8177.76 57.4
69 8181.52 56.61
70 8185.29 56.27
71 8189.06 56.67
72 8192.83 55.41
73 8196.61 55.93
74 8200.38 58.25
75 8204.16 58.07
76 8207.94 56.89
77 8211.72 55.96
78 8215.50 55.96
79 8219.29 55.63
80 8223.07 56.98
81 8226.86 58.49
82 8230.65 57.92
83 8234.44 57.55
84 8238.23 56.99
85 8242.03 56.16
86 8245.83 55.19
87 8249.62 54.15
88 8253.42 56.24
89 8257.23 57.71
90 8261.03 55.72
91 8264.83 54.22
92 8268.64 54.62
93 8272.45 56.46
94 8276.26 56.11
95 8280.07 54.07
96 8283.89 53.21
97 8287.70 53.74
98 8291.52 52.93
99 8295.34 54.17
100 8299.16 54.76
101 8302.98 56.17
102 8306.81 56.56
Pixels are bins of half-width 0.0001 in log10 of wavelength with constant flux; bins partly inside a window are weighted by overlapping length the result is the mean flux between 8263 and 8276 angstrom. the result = 55.2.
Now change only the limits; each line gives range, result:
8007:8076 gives 54.9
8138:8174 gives 55.7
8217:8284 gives 56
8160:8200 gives 56.6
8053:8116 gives 55.6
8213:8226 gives 56.4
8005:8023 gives 55.2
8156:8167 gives 56.4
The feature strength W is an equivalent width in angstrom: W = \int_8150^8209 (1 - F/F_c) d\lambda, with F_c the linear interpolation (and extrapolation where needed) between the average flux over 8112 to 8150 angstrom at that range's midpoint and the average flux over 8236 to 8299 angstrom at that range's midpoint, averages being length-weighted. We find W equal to -1.91 angstrom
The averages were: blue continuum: 55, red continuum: 55.1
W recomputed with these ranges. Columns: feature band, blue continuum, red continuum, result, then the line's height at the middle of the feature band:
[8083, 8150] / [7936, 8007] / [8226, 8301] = 5.2 angstrom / 60.1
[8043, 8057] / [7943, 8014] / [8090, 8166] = 1.3 angstrom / 60.4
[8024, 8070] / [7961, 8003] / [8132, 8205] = 7.5 angstrom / 65.2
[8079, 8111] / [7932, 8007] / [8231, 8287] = 2.3 angstrom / 60.6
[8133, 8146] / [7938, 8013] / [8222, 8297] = 1.3 angstrom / 59.2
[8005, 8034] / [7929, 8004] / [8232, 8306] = 3.7 angstrom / 62.8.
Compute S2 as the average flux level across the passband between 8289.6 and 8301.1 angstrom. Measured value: 54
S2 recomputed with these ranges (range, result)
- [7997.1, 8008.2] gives 57.6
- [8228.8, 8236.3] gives 57.7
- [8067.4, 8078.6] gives 57.1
